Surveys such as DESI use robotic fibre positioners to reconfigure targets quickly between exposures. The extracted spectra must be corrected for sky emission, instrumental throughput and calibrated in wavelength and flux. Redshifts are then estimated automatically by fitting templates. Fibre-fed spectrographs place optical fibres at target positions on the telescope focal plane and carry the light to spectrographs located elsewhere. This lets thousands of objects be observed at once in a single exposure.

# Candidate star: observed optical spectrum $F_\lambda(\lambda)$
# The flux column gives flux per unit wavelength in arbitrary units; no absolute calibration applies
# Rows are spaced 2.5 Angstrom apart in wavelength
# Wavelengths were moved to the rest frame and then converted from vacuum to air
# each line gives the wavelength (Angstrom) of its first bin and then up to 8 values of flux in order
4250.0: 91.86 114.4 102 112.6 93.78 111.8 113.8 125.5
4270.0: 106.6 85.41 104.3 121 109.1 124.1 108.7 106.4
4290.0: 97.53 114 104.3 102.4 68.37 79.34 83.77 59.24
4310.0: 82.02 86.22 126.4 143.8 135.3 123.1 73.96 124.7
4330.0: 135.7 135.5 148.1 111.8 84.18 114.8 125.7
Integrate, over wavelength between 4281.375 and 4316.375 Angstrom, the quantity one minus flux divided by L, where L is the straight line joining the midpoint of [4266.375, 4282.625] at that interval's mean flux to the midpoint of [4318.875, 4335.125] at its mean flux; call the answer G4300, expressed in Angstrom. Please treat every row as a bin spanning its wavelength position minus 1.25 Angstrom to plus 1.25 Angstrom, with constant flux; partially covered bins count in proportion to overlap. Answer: 6.02 Angstrom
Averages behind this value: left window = 110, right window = 124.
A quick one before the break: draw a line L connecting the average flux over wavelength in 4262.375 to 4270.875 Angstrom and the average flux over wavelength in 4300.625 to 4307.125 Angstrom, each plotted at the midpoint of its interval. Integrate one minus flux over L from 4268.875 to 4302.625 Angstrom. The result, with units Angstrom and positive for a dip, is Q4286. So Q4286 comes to -2.7 Angstrom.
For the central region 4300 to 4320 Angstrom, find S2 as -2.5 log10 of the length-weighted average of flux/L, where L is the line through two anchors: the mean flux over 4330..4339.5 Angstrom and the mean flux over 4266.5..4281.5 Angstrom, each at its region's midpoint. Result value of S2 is 0.26 mag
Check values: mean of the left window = 109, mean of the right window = 129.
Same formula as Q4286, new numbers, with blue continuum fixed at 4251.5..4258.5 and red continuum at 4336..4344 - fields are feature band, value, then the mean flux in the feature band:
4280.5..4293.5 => -0.2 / 110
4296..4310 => 3.6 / 79.4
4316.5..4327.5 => -1.3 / 119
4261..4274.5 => 0.1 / 108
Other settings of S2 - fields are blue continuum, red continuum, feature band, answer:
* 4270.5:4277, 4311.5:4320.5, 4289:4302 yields 0.16 mag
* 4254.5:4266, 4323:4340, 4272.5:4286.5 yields -0.01 mag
